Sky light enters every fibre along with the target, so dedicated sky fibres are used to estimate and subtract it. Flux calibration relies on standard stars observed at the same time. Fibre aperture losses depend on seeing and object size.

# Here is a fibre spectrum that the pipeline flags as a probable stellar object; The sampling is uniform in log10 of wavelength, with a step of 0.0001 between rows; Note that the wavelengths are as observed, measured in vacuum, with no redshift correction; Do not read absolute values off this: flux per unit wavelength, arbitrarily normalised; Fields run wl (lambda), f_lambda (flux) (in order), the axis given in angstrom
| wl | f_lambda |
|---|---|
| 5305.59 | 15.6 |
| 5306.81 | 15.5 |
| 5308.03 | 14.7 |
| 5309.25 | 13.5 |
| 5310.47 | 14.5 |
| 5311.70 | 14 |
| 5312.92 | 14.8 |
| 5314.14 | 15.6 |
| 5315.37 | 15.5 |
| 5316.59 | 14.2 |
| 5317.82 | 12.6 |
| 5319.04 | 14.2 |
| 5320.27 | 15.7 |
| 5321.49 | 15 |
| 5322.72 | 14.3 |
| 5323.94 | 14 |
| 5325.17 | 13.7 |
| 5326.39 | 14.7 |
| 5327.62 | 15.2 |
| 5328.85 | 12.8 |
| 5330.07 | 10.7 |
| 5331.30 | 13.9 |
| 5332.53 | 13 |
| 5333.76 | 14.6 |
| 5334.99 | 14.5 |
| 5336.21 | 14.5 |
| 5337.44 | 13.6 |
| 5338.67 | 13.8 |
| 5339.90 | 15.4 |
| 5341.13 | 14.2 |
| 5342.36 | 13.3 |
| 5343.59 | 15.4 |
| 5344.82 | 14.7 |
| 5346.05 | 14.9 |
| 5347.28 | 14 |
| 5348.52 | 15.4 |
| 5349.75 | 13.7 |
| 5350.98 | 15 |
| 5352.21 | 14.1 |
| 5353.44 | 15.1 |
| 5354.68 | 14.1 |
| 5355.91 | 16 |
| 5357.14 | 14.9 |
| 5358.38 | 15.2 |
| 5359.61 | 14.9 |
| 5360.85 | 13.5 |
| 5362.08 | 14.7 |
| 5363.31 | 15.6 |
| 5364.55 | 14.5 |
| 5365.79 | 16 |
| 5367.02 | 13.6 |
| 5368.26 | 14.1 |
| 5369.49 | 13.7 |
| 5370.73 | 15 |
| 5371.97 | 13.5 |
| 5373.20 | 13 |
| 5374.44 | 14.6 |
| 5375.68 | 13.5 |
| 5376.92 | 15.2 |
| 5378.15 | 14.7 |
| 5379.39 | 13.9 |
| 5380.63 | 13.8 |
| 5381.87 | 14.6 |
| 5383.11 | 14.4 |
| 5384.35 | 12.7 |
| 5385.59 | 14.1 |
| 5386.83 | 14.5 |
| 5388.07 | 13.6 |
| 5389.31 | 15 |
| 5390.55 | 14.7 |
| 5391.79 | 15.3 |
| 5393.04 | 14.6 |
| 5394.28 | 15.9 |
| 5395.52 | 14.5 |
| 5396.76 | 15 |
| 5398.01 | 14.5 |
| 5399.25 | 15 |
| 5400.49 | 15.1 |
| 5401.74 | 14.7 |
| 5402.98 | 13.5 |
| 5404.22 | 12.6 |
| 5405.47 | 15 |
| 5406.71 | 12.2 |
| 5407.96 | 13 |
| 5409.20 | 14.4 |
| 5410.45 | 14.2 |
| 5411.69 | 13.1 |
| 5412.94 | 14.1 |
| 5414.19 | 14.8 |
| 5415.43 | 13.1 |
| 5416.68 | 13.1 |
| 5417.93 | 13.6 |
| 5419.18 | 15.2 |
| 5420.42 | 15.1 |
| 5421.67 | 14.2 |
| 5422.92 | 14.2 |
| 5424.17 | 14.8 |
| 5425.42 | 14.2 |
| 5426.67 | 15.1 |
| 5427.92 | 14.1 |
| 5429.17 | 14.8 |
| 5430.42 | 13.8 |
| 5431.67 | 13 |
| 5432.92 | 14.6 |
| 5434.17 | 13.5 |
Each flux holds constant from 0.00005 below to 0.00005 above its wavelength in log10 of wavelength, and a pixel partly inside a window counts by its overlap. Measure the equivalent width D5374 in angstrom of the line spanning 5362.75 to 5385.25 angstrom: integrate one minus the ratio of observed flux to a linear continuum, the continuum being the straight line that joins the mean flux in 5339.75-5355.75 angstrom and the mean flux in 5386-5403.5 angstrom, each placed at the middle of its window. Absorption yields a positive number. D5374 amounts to 0.6 angstrom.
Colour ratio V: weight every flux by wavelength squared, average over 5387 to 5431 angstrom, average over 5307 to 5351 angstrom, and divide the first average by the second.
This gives 1.0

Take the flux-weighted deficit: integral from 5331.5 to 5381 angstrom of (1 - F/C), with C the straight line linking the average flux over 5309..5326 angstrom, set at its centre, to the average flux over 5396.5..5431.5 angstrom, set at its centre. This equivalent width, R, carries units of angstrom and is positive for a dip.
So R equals -0.41 angstrom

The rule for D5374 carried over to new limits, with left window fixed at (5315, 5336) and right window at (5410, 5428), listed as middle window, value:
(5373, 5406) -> -0.56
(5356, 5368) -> -0.60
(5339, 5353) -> -0.48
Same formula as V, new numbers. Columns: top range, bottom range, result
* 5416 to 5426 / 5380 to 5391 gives 1.02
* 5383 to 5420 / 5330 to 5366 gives 1.00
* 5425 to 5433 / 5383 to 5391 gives 1.02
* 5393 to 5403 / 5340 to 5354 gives 1.04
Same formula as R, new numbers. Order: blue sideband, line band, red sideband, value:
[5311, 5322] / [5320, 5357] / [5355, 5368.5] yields 1.0 angstrom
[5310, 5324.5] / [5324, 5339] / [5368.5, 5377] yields 0.7 angstrom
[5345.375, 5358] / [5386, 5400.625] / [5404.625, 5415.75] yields -0.8 angstrom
